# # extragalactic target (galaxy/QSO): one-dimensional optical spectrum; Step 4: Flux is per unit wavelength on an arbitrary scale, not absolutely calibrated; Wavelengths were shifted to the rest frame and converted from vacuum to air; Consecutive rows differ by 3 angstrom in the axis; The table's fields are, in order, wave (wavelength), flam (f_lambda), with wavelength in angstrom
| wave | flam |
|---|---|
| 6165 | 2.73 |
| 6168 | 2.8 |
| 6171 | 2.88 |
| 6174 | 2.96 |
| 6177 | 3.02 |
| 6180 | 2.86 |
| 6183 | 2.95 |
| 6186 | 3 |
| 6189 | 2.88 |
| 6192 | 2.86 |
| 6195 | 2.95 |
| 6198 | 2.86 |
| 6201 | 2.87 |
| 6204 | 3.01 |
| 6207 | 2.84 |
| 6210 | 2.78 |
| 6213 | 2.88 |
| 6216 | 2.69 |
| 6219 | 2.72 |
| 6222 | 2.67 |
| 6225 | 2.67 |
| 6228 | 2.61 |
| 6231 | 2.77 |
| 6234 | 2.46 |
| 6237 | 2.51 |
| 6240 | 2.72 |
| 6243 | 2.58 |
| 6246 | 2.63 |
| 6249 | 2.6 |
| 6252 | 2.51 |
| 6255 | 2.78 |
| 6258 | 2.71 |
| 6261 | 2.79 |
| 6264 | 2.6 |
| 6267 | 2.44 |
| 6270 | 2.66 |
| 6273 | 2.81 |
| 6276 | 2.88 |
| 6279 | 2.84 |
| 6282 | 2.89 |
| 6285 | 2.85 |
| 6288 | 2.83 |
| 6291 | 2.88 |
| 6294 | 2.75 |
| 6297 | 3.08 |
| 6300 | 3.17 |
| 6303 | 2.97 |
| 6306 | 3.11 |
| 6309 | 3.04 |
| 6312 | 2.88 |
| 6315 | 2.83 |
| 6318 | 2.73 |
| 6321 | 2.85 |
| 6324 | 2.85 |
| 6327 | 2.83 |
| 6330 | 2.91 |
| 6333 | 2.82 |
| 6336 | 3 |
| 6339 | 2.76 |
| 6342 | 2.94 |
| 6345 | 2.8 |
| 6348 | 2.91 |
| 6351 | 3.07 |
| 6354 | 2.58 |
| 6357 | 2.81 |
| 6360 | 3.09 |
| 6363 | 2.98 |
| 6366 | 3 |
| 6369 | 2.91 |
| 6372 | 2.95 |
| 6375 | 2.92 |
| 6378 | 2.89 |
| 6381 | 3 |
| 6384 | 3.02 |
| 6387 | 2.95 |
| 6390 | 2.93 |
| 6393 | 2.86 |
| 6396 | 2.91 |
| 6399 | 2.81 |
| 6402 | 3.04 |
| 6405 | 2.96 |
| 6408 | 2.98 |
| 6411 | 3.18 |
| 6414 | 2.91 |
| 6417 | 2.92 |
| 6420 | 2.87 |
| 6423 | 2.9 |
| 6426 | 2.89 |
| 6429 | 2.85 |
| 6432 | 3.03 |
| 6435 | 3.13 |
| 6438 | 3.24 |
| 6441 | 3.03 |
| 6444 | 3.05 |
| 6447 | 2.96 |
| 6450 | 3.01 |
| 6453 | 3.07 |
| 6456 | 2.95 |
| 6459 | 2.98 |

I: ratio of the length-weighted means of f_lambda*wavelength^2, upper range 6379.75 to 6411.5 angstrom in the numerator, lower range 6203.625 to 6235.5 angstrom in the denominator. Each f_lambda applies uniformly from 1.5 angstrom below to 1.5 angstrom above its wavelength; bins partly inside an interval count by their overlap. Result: 1.15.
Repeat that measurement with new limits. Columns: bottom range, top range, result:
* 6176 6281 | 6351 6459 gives 1.14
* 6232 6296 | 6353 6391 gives 1.12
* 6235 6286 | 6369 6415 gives 1.14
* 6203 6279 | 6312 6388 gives 1.11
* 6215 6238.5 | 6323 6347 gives 1.12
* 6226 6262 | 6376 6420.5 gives 1.17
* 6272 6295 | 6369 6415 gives 1.07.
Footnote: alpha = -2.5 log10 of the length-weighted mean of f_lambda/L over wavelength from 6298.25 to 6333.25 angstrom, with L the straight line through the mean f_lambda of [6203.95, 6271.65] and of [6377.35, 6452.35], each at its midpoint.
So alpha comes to -0.04 mag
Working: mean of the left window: 2.67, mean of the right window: 2.97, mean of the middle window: 2.92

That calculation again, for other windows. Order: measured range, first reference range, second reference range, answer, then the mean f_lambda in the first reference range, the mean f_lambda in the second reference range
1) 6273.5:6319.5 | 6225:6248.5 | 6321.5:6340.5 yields -0.054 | 2.61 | 2.86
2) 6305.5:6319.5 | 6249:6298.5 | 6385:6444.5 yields -0.032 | 2.76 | 2.97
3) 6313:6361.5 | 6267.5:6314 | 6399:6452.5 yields 0.026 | 2.9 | 2.99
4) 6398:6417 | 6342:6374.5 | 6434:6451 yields 0.009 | 2.91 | 3.07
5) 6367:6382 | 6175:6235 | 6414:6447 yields 0.004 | 2.82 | 2.99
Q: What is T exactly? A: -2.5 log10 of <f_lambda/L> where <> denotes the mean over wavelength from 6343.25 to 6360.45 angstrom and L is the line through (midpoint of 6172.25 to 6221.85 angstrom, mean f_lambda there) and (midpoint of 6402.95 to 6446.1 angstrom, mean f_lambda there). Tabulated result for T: 0.03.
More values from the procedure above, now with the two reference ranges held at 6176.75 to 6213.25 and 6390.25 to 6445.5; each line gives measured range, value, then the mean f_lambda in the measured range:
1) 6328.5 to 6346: 0.03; 2.87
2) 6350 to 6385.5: 0.01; 2.93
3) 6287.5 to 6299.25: 0.01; 2.91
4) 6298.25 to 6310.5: -0.05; 3.07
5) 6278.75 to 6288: 0.03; 2.86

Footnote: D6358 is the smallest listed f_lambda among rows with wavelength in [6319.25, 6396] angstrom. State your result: 2.58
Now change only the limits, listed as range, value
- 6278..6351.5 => 2.73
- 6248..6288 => 2.44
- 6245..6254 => 2.51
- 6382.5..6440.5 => 2.81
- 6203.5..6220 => 2.69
